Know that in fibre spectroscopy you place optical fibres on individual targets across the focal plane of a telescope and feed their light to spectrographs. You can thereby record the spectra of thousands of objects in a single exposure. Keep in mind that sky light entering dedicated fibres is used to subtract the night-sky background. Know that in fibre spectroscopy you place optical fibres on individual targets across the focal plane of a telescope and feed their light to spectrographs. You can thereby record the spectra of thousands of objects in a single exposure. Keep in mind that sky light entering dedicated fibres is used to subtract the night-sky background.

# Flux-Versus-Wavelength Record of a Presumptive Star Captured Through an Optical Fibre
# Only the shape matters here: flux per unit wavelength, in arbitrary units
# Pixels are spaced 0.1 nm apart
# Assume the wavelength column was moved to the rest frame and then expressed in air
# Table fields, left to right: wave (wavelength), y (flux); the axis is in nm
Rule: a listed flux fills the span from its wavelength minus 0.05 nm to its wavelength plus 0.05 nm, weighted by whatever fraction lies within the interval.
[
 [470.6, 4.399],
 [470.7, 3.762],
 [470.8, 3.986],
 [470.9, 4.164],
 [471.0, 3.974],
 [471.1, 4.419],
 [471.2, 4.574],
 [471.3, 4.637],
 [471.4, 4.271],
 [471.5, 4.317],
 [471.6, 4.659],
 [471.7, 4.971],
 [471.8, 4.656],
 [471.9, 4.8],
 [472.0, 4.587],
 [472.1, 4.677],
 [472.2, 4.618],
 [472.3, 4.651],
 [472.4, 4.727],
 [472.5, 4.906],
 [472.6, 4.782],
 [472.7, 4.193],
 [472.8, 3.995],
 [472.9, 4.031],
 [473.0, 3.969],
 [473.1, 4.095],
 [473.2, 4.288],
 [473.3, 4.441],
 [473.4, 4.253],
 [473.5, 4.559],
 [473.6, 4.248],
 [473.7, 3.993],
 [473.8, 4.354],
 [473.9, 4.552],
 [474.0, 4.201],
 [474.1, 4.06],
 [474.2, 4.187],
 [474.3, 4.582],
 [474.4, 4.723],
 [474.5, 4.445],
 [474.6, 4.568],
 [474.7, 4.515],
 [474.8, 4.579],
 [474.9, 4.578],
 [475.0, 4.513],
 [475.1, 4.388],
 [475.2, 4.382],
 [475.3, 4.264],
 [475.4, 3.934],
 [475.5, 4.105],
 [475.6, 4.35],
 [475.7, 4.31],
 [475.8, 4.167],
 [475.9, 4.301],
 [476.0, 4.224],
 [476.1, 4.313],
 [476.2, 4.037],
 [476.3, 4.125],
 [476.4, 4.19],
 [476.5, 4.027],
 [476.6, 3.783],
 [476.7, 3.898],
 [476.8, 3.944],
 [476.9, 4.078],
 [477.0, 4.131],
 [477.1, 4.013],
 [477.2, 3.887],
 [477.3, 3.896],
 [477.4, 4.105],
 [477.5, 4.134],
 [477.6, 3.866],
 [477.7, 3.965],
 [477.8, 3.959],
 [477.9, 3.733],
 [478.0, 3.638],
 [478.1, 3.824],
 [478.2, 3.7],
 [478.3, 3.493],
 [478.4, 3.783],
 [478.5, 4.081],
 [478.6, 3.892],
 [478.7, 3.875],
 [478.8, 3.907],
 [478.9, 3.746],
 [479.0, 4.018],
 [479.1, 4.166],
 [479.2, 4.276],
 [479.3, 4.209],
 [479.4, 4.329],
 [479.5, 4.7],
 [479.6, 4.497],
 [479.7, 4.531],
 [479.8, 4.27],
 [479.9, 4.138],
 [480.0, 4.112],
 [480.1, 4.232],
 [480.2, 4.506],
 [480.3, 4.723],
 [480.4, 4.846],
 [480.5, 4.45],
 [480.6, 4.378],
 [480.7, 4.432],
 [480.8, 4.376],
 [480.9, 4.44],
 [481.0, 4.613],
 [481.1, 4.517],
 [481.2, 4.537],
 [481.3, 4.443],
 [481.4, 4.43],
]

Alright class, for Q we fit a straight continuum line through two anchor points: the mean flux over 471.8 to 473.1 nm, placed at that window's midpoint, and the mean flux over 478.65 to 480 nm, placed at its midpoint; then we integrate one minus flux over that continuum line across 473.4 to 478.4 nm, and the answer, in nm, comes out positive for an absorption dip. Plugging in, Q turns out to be 0.217 nm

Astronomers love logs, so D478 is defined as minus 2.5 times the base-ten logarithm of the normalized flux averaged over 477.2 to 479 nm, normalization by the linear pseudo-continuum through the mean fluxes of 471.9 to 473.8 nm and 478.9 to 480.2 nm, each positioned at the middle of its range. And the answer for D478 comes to 0.12 mag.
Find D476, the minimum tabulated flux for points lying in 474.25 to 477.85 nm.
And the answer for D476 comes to 3.783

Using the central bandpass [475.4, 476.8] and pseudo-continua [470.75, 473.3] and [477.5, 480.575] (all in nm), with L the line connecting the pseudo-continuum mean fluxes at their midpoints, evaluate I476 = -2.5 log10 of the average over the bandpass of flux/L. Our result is 0.03 mag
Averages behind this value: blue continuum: 4.44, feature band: 4.13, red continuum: 4.12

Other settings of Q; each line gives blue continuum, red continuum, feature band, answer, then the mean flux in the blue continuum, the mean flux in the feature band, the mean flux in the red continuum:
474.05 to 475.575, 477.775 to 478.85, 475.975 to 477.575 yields 0.01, 4.39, 4.04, 3.8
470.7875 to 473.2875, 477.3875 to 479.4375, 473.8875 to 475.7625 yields -0.07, 4.44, 4.38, 3.93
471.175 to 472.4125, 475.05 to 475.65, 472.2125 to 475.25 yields 0.01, 4.62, 4.39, 4.24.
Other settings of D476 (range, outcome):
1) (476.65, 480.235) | 3.493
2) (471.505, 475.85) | 3.934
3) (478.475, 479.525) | 3.746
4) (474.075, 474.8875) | 4.06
